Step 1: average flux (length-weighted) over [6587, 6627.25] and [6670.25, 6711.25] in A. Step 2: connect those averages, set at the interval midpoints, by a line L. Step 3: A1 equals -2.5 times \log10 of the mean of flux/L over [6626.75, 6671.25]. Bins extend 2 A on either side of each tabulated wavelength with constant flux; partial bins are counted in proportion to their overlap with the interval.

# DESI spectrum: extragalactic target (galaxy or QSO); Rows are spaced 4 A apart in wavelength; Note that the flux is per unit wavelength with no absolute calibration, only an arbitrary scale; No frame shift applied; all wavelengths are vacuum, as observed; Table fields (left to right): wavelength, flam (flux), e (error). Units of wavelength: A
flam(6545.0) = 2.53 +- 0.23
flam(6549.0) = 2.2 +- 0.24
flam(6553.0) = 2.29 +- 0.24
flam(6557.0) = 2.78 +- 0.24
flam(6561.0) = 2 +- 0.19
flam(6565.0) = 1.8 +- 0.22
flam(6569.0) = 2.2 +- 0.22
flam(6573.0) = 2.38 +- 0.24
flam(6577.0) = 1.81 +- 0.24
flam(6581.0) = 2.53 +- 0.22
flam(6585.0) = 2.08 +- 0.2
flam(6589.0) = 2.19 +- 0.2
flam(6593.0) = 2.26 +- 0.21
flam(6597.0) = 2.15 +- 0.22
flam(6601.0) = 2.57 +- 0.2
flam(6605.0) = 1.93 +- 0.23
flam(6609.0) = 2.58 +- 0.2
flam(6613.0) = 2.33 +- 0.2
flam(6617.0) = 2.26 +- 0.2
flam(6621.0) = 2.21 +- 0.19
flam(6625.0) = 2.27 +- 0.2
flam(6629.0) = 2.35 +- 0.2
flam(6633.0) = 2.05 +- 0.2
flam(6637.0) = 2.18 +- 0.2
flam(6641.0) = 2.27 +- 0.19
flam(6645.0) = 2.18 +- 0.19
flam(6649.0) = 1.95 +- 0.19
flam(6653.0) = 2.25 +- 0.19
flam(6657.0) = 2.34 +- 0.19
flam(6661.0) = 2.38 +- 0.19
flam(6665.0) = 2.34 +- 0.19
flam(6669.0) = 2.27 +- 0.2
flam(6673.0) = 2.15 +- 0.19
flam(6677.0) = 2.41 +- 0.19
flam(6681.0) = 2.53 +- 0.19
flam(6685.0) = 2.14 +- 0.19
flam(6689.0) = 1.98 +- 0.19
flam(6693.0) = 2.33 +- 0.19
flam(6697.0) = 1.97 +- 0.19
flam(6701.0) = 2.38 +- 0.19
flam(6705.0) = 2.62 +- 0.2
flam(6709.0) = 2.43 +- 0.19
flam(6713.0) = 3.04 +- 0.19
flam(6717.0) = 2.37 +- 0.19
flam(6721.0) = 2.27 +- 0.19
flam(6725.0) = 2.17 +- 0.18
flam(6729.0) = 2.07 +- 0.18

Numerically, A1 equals 0.03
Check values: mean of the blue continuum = 2.28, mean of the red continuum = 2.3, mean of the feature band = 2.23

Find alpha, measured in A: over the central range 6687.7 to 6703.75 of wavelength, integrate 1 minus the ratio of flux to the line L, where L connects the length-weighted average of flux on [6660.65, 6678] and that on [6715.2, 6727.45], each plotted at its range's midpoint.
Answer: 0.6 A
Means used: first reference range 2.3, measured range 2.19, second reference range 2.26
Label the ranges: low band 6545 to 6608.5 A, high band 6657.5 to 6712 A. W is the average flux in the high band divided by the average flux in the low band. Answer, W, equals 1.0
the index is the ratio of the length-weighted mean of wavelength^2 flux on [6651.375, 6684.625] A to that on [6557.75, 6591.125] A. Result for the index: 1.11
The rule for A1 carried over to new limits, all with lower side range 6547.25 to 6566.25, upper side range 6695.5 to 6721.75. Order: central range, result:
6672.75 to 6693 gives 0.074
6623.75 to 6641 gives 0.060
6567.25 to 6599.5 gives 0.031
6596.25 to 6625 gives 0.008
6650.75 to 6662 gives 0.032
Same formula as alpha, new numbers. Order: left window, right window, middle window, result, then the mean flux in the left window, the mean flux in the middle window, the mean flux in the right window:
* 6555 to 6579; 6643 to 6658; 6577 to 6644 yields -2.56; 2.16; 2.25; 2.17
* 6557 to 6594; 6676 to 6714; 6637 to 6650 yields 0.72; 2.17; 2.15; 2.37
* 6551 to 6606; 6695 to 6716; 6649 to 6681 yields 1.34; 2.22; 2.3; 2.48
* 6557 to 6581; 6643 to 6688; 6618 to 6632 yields -0.31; 2.14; 2.26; 2.26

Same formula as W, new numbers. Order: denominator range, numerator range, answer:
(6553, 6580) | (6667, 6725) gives 1.07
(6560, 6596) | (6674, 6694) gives 1.06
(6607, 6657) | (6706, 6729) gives 1.08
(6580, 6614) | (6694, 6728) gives 1.05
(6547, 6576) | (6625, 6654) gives 0.98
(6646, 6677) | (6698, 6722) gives 1.11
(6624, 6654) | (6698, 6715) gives 1.18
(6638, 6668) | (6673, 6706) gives 1.01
